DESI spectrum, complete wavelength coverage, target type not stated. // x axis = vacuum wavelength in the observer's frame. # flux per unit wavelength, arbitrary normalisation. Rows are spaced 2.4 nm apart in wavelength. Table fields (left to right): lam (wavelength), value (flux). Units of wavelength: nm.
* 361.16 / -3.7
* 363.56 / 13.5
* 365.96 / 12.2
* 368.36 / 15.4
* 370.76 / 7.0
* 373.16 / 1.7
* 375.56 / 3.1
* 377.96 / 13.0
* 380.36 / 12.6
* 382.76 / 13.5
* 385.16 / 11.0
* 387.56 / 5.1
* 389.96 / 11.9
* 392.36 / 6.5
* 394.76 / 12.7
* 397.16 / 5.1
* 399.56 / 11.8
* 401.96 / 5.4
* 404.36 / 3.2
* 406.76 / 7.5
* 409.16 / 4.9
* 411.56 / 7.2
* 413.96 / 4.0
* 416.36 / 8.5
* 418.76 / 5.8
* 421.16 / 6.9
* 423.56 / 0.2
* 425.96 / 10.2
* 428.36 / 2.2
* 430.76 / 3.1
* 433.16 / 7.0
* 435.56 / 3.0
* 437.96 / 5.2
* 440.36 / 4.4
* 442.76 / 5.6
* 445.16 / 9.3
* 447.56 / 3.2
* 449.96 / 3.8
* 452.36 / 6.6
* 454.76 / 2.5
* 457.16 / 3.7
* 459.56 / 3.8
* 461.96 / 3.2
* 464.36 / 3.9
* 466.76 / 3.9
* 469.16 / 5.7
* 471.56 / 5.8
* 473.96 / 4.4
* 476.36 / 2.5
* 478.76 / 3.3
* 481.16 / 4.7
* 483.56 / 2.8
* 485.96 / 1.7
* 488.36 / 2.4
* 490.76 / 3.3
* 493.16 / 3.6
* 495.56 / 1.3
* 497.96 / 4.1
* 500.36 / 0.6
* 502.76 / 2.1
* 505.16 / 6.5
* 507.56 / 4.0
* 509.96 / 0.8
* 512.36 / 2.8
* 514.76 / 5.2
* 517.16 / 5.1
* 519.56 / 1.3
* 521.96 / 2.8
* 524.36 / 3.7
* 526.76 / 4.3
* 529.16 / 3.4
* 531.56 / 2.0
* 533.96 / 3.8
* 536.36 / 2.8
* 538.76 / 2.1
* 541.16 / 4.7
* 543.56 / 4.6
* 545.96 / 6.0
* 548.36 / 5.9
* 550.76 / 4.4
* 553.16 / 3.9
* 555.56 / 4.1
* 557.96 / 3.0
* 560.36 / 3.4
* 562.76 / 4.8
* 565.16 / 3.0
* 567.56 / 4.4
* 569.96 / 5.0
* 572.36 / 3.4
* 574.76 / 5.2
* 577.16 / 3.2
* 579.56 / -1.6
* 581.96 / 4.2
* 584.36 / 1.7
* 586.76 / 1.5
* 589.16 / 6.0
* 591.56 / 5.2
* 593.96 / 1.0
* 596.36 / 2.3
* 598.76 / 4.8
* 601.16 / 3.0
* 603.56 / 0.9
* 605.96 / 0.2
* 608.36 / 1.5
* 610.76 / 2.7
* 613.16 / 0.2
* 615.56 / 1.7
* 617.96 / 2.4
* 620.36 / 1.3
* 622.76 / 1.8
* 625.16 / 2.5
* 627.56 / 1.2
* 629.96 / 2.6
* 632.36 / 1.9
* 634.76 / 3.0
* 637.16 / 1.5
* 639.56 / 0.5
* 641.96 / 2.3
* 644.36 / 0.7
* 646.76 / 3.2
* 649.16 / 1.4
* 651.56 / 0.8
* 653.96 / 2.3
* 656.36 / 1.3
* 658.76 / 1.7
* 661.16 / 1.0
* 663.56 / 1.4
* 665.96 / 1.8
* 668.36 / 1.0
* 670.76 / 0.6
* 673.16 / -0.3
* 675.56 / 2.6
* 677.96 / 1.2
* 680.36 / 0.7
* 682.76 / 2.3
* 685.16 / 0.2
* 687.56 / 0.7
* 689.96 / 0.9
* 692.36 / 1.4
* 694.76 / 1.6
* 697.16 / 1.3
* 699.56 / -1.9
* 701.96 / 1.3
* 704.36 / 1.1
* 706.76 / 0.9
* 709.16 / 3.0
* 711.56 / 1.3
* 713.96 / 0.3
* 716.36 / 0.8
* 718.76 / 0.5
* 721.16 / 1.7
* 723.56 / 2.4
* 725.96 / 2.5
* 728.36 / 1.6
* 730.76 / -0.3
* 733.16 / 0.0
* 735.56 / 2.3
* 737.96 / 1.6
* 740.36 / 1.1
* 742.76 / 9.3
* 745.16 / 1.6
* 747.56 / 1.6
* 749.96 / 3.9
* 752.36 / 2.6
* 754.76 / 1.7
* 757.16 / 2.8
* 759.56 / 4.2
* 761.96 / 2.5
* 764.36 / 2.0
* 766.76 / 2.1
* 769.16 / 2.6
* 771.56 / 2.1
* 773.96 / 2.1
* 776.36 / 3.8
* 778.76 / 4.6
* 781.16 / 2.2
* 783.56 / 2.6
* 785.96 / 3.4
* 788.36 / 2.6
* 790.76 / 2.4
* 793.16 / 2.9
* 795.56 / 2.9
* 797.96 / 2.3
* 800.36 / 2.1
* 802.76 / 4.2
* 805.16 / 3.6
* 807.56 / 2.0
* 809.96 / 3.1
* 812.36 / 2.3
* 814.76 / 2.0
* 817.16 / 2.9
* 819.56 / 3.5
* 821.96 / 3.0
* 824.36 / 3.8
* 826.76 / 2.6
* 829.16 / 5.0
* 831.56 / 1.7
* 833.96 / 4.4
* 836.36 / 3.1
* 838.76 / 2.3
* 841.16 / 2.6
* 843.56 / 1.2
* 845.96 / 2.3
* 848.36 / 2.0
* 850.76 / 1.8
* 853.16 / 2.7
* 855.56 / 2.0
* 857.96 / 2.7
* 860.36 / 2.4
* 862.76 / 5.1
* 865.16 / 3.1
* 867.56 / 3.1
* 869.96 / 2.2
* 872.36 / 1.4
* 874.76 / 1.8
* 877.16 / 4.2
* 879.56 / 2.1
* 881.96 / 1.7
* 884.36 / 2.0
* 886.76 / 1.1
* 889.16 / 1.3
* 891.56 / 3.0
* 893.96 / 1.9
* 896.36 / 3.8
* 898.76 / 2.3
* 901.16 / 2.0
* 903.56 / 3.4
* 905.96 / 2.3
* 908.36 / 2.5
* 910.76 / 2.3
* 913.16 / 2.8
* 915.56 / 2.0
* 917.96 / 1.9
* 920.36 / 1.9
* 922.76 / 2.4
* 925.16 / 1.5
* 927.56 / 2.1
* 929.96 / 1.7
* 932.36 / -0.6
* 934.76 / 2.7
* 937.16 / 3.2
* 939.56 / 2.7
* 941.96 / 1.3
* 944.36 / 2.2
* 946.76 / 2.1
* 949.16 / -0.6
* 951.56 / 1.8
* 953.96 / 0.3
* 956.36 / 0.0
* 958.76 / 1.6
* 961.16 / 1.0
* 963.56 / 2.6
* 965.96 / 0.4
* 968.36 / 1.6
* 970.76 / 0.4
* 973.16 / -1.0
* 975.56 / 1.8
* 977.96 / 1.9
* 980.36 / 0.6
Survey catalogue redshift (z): 0.99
